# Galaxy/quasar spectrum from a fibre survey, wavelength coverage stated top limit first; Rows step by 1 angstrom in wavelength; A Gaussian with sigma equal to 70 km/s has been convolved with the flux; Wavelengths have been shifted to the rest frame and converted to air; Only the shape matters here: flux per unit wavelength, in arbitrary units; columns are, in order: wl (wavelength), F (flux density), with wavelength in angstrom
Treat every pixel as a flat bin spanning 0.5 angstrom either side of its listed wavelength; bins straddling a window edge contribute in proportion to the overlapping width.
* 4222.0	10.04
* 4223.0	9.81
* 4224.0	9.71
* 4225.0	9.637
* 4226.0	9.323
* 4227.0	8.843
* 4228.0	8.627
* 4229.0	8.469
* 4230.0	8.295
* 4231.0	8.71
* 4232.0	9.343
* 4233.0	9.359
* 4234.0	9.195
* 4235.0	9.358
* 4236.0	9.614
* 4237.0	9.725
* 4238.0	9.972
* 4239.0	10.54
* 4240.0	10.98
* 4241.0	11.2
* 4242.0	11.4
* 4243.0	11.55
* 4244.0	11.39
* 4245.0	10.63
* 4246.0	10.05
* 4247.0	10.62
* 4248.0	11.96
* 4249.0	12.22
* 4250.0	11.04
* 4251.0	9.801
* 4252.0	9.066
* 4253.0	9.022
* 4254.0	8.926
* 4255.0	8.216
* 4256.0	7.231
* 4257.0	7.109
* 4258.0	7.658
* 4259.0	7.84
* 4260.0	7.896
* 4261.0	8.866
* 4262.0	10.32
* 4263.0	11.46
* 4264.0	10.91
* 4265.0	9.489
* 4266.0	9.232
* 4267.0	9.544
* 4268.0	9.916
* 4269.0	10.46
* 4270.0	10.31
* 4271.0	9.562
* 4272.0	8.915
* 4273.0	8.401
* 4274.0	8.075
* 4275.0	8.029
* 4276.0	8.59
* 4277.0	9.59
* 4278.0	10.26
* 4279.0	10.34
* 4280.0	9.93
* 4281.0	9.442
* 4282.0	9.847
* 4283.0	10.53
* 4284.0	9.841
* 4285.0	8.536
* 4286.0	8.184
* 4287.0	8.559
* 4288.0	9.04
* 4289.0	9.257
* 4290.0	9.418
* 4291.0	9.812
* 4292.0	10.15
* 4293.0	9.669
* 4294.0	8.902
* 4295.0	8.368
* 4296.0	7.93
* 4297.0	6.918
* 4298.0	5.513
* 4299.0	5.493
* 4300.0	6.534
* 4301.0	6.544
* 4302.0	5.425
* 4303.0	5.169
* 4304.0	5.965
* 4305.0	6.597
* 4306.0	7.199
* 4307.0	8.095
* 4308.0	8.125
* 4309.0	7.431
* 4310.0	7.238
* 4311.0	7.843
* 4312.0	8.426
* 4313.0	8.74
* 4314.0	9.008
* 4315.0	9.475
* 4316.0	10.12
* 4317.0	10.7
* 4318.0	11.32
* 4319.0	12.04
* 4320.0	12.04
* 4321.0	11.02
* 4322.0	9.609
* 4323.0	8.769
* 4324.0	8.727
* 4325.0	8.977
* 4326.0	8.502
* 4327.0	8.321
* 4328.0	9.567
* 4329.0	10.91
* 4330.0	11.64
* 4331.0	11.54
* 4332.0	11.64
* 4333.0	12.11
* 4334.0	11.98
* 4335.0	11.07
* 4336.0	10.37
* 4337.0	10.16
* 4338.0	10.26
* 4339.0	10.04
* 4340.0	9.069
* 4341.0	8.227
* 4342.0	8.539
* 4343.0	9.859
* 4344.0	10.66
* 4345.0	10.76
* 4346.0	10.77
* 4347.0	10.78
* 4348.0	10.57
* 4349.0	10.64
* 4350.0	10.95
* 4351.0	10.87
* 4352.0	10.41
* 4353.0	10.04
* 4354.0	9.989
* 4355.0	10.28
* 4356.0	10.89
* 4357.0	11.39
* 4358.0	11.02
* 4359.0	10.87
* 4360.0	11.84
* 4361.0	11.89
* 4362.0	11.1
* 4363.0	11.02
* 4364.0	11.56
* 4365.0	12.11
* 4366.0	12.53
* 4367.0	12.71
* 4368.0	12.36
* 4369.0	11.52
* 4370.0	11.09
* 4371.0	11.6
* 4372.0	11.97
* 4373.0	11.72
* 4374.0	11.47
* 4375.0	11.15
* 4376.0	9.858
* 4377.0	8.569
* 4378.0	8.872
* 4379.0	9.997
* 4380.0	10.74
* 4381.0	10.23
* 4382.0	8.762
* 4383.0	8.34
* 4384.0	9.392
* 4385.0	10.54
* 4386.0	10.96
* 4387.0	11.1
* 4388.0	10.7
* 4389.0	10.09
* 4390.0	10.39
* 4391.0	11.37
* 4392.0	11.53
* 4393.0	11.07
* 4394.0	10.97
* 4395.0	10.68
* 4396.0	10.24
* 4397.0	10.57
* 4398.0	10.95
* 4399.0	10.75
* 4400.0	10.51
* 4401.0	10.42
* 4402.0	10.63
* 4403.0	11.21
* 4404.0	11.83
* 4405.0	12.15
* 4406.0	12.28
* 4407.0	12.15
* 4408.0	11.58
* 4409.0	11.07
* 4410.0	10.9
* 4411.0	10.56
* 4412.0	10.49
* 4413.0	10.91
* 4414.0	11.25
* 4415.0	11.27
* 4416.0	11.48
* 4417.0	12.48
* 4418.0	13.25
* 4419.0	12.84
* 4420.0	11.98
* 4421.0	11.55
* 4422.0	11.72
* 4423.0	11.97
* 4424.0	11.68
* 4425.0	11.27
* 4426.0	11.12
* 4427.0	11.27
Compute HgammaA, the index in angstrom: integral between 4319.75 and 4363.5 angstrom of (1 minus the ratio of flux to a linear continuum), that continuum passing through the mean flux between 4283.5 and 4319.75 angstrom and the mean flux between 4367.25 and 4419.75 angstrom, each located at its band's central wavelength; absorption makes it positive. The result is -4.6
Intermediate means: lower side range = 8.29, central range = 10.4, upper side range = 11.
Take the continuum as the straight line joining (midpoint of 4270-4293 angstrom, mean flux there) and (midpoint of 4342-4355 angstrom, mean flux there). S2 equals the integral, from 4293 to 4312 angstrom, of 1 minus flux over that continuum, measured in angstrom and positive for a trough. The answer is 5.1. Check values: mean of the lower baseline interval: 9.32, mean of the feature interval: 7.07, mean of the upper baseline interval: 10.4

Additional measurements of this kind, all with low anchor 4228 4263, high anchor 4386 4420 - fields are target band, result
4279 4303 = 4.0 angstrom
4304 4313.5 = 2.4 angstrom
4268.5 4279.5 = 0.7 angstrom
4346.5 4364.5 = -0.3 angstrom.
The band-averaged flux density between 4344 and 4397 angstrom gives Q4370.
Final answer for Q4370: 10.8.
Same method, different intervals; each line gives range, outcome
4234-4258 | 10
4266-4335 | 9.06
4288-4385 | 9.79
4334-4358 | 10.3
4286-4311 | 7.65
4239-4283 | 9.72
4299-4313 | 6.98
